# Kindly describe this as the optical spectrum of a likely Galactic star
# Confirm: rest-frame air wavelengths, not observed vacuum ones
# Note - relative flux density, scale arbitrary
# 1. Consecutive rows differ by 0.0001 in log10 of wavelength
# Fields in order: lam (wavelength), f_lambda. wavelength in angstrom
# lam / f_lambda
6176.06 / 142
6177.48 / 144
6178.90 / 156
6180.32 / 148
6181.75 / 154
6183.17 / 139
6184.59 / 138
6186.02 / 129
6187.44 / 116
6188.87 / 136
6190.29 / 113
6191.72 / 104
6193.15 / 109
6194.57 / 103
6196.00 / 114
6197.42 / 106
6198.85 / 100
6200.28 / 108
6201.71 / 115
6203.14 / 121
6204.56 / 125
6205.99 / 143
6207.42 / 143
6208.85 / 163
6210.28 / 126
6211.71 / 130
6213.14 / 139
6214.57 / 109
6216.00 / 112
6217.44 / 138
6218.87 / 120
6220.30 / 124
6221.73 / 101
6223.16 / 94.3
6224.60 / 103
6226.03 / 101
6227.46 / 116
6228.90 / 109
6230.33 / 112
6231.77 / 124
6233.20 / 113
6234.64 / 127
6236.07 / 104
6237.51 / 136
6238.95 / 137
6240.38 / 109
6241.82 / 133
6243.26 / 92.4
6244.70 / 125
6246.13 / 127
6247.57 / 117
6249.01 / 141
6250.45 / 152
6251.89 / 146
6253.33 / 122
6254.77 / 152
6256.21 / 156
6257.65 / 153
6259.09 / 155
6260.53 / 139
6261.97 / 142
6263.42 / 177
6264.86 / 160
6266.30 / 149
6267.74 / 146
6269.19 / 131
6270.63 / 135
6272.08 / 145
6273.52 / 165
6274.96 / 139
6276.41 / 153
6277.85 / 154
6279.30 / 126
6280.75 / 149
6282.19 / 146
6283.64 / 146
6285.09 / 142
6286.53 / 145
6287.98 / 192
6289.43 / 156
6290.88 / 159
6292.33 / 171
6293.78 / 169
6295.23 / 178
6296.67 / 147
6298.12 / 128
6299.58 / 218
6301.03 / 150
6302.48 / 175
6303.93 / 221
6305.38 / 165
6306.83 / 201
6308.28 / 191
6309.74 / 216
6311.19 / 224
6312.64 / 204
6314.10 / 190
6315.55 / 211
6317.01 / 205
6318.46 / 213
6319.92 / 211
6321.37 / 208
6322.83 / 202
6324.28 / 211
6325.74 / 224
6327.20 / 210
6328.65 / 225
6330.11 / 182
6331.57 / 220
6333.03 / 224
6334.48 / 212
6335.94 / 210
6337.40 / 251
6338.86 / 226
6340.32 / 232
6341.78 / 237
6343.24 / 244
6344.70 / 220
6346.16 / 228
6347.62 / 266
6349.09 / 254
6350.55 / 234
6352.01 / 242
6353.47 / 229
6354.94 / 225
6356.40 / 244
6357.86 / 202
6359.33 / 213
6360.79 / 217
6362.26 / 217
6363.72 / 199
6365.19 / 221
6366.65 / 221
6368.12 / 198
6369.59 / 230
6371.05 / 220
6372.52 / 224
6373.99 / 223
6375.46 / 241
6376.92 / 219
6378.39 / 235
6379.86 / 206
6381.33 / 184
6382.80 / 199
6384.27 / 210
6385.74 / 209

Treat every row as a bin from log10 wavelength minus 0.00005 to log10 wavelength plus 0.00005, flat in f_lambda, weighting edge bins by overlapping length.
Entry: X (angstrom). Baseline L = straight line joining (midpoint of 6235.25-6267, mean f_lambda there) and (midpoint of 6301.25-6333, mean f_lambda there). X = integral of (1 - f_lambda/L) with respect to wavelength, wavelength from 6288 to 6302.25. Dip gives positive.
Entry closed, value 1.3 angstrom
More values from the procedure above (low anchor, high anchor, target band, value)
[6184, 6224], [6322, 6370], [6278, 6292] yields 2.1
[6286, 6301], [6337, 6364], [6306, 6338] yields -2.1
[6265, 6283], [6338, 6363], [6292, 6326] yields -1.5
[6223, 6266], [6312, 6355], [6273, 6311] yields 2.7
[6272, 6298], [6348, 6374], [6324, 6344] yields -2.3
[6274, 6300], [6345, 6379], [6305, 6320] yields -2.0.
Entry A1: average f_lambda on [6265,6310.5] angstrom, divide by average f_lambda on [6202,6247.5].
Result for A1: 1.3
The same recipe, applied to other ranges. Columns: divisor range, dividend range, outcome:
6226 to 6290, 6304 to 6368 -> 1.58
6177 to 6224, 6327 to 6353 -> 1.84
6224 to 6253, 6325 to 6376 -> 1.85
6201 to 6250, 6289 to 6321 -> 1.54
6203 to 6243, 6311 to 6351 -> 1.81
